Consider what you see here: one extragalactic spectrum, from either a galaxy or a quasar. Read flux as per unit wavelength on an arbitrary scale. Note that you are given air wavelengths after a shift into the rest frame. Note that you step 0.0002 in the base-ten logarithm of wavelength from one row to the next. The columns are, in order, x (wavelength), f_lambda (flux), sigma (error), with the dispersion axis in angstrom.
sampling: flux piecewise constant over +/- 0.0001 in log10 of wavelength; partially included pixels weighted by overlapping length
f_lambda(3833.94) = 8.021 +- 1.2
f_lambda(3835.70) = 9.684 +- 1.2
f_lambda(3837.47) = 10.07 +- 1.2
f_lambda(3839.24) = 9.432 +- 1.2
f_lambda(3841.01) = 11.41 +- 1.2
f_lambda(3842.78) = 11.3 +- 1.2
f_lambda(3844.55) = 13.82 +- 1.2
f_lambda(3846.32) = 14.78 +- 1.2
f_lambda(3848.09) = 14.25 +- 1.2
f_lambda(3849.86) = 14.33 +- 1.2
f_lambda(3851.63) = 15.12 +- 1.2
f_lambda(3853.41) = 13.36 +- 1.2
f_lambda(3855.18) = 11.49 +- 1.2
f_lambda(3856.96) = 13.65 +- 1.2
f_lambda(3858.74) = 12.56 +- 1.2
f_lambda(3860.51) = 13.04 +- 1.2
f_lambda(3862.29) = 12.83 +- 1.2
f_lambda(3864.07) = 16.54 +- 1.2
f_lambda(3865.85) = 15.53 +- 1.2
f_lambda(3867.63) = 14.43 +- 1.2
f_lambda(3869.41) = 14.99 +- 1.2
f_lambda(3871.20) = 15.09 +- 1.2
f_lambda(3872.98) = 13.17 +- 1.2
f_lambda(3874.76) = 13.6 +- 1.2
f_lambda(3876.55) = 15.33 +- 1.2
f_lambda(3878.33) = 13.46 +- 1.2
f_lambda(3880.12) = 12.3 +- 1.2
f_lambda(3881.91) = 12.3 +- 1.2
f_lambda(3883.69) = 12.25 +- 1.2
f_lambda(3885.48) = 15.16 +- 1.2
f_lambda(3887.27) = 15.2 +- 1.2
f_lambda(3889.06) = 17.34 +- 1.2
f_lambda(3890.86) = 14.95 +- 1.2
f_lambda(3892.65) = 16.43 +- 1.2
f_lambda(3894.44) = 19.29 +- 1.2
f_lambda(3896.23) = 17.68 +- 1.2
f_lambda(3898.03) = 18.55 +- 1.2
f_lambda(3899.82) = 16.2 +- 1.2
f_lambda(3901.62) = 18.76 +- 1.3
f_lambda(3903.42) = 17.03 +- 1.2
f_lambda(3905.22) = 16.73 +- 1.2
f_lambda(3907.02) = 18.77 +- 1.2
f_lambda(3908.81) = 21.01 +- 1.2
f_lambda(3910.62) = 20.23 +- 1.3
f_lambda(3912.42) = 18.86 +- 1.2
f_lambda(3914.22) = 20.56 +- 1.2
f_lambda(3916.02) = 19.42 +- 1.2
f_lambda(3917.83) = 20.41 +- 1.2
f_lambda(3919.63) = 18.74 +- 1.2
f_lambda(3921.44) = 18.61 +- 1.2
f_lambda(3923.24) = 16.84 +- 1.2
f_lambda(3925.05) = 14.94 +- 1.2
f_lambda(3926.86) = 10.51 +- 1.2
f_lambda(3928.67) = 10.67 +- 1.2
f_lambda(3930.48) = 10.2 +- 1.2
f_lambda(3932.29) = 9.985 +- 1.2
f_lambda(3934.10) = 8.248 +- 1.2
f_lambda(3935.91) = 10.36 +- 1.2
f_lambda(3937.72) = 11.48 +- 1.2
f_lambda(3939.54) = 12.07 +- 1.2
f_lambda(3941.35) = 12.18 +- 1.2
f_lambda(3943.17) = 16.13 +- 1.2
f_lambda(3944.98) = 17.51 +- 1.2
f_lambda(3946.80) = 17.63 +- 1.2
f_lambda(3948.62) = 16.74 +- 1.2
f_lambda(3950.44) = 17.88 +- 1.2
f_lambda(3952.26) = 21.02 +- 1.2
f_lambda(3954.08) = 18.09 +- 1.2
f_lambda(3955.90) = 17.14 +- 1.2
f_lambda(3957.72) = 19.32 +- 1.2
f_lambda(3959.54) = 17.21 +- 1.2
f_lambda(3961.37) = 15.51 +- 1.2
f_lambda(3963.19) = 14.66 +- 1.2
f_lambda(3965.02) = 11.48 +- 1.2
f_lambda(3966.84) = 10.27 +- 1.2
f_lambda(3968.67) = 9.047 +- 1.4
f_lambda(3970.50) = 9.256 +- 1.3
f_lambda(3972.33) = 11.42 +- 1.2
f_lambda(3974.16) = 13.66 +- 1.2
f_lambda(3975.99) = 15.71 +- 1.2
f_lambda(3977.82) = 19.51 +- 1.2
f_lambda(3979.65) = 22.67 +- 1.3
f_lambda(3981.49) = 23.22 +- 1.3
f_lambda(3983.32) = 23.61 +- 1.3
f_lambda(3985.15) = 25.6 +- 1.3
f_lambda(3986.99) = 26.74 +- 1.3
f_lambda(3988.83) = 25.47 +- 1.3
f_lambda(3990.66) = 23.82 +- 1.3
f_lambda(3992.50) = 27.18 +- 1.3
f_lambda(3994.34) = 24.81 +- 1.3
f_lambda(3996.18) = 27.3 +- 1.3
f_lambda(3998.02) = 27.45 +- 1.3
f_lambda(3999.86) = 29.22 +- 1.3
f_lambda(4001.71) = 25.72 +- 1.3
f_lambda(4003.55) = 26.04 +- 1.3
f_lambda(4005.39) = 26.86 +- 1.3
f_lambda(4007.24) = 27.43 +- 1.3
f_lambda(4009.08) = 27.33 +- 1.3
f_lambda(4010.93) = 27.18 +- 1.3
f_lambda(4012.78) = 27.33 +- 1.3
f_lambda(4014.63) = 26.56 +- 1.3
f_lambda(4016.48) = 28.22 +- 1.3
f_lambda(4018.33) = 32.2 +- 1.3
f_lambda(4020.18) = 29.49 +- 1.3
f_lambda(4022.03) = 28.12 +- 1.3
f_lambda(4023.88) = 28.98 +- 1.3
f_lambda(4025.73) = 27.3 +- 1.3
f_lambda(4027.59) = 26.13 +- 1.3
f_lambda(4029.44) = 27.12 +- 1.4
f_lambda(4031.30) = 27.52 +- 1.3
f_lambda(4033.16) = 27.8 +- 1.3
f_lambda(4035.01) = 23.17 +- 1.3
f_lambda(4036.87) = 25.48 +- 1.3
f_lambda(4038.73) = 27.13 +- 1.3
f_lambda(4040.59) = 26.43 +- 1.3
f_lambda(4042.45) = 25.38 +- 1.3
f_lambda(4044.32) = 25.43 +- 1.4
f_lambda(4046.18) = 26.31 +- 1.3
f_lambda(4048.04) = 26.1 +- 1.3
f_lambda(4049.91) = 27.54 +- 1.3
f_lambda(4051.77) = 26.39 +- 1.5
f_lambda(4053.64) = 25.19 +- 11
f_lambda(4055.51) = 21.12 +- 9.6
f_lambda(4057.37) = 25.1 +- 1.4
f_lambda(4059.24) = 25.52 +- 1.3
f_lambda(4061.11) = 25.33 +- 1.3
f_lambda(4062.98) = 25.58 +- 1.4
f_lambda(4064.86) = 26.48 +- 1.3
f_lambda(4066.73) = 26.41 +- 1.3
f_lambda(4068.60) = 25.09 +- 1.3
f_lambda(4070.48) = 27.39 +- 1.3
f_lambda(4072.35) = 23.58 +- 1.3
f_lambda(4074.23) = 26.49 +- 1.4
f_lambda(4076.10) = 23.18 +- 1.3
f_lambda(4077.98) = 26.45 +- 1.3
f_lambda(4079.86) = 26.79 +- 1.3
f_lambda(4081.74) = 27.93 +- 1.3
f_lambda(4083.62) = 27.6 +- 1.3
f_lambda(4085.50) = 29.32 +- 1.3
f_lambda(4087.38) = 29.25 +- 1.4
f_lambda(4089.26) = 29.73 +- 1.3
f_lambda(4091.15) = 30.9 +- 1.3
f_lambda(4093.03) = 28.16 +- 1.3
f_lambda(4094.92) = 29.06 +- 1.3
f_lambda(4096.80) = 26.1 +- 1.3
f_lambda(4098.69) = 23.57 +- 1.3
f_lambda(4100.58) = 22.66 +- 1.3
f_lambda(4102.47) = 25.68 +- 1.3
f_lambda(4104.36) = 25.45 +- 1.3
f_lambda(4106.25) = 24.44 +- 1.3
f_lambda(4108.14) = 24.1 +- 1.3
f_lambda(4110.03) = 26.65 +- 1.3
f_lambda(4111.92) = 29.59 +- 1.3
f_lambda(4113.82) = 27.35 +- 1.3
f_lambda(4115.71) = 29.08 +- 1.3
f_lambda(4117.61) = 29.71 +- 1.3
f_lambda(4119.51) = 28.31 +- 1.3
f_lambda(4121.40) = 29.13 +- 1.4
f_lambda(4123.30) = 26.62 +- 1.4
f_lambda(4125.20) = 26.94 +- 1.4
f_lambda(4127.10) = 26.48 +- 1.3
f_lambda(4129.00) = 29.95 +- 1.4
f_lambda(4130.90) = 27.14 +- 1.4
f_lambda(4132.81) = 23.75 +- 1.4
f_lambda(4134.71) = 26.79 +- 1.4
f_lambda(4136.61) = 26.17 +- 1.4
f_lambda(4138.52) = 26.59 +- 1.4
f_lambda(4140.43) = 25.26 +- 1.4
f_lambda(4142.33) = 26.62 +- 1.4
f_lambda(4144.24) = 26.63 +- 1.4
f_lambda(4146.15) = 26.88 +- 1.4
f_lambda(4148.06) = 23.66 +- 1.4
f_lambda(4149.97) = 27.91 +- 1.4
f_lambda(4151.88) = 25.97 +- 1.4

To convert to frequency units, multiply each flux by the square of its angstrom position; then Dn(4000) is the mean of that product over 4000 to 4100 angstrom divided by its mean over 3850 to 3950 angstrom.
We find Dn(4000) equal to 1.90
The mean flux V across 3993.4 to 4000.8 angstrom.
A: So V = 27.2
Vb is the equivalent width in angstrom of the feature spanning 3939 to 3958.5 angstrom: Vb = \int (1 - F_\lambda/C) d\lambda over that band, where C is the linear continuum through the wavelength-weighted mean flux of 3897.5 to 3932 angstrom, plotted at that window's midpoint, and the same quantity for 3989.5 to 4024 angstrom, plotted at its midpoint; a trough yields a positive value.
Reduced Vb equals 3.7 angstrom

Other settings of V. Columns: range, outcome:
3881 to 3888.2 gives 13.8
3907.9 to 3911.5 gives 20.6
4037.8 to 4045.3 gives 26.1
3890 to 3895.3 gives 16.9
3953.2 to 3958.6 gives 18.2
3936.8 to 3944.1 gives 13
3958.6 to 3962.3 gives 16.4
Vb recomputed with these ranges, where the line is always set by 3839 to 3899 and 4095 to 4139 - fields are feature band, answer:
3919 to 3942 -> 6.3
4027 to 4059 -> -4.0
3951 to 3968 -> 2.5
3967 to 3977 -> 4.0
